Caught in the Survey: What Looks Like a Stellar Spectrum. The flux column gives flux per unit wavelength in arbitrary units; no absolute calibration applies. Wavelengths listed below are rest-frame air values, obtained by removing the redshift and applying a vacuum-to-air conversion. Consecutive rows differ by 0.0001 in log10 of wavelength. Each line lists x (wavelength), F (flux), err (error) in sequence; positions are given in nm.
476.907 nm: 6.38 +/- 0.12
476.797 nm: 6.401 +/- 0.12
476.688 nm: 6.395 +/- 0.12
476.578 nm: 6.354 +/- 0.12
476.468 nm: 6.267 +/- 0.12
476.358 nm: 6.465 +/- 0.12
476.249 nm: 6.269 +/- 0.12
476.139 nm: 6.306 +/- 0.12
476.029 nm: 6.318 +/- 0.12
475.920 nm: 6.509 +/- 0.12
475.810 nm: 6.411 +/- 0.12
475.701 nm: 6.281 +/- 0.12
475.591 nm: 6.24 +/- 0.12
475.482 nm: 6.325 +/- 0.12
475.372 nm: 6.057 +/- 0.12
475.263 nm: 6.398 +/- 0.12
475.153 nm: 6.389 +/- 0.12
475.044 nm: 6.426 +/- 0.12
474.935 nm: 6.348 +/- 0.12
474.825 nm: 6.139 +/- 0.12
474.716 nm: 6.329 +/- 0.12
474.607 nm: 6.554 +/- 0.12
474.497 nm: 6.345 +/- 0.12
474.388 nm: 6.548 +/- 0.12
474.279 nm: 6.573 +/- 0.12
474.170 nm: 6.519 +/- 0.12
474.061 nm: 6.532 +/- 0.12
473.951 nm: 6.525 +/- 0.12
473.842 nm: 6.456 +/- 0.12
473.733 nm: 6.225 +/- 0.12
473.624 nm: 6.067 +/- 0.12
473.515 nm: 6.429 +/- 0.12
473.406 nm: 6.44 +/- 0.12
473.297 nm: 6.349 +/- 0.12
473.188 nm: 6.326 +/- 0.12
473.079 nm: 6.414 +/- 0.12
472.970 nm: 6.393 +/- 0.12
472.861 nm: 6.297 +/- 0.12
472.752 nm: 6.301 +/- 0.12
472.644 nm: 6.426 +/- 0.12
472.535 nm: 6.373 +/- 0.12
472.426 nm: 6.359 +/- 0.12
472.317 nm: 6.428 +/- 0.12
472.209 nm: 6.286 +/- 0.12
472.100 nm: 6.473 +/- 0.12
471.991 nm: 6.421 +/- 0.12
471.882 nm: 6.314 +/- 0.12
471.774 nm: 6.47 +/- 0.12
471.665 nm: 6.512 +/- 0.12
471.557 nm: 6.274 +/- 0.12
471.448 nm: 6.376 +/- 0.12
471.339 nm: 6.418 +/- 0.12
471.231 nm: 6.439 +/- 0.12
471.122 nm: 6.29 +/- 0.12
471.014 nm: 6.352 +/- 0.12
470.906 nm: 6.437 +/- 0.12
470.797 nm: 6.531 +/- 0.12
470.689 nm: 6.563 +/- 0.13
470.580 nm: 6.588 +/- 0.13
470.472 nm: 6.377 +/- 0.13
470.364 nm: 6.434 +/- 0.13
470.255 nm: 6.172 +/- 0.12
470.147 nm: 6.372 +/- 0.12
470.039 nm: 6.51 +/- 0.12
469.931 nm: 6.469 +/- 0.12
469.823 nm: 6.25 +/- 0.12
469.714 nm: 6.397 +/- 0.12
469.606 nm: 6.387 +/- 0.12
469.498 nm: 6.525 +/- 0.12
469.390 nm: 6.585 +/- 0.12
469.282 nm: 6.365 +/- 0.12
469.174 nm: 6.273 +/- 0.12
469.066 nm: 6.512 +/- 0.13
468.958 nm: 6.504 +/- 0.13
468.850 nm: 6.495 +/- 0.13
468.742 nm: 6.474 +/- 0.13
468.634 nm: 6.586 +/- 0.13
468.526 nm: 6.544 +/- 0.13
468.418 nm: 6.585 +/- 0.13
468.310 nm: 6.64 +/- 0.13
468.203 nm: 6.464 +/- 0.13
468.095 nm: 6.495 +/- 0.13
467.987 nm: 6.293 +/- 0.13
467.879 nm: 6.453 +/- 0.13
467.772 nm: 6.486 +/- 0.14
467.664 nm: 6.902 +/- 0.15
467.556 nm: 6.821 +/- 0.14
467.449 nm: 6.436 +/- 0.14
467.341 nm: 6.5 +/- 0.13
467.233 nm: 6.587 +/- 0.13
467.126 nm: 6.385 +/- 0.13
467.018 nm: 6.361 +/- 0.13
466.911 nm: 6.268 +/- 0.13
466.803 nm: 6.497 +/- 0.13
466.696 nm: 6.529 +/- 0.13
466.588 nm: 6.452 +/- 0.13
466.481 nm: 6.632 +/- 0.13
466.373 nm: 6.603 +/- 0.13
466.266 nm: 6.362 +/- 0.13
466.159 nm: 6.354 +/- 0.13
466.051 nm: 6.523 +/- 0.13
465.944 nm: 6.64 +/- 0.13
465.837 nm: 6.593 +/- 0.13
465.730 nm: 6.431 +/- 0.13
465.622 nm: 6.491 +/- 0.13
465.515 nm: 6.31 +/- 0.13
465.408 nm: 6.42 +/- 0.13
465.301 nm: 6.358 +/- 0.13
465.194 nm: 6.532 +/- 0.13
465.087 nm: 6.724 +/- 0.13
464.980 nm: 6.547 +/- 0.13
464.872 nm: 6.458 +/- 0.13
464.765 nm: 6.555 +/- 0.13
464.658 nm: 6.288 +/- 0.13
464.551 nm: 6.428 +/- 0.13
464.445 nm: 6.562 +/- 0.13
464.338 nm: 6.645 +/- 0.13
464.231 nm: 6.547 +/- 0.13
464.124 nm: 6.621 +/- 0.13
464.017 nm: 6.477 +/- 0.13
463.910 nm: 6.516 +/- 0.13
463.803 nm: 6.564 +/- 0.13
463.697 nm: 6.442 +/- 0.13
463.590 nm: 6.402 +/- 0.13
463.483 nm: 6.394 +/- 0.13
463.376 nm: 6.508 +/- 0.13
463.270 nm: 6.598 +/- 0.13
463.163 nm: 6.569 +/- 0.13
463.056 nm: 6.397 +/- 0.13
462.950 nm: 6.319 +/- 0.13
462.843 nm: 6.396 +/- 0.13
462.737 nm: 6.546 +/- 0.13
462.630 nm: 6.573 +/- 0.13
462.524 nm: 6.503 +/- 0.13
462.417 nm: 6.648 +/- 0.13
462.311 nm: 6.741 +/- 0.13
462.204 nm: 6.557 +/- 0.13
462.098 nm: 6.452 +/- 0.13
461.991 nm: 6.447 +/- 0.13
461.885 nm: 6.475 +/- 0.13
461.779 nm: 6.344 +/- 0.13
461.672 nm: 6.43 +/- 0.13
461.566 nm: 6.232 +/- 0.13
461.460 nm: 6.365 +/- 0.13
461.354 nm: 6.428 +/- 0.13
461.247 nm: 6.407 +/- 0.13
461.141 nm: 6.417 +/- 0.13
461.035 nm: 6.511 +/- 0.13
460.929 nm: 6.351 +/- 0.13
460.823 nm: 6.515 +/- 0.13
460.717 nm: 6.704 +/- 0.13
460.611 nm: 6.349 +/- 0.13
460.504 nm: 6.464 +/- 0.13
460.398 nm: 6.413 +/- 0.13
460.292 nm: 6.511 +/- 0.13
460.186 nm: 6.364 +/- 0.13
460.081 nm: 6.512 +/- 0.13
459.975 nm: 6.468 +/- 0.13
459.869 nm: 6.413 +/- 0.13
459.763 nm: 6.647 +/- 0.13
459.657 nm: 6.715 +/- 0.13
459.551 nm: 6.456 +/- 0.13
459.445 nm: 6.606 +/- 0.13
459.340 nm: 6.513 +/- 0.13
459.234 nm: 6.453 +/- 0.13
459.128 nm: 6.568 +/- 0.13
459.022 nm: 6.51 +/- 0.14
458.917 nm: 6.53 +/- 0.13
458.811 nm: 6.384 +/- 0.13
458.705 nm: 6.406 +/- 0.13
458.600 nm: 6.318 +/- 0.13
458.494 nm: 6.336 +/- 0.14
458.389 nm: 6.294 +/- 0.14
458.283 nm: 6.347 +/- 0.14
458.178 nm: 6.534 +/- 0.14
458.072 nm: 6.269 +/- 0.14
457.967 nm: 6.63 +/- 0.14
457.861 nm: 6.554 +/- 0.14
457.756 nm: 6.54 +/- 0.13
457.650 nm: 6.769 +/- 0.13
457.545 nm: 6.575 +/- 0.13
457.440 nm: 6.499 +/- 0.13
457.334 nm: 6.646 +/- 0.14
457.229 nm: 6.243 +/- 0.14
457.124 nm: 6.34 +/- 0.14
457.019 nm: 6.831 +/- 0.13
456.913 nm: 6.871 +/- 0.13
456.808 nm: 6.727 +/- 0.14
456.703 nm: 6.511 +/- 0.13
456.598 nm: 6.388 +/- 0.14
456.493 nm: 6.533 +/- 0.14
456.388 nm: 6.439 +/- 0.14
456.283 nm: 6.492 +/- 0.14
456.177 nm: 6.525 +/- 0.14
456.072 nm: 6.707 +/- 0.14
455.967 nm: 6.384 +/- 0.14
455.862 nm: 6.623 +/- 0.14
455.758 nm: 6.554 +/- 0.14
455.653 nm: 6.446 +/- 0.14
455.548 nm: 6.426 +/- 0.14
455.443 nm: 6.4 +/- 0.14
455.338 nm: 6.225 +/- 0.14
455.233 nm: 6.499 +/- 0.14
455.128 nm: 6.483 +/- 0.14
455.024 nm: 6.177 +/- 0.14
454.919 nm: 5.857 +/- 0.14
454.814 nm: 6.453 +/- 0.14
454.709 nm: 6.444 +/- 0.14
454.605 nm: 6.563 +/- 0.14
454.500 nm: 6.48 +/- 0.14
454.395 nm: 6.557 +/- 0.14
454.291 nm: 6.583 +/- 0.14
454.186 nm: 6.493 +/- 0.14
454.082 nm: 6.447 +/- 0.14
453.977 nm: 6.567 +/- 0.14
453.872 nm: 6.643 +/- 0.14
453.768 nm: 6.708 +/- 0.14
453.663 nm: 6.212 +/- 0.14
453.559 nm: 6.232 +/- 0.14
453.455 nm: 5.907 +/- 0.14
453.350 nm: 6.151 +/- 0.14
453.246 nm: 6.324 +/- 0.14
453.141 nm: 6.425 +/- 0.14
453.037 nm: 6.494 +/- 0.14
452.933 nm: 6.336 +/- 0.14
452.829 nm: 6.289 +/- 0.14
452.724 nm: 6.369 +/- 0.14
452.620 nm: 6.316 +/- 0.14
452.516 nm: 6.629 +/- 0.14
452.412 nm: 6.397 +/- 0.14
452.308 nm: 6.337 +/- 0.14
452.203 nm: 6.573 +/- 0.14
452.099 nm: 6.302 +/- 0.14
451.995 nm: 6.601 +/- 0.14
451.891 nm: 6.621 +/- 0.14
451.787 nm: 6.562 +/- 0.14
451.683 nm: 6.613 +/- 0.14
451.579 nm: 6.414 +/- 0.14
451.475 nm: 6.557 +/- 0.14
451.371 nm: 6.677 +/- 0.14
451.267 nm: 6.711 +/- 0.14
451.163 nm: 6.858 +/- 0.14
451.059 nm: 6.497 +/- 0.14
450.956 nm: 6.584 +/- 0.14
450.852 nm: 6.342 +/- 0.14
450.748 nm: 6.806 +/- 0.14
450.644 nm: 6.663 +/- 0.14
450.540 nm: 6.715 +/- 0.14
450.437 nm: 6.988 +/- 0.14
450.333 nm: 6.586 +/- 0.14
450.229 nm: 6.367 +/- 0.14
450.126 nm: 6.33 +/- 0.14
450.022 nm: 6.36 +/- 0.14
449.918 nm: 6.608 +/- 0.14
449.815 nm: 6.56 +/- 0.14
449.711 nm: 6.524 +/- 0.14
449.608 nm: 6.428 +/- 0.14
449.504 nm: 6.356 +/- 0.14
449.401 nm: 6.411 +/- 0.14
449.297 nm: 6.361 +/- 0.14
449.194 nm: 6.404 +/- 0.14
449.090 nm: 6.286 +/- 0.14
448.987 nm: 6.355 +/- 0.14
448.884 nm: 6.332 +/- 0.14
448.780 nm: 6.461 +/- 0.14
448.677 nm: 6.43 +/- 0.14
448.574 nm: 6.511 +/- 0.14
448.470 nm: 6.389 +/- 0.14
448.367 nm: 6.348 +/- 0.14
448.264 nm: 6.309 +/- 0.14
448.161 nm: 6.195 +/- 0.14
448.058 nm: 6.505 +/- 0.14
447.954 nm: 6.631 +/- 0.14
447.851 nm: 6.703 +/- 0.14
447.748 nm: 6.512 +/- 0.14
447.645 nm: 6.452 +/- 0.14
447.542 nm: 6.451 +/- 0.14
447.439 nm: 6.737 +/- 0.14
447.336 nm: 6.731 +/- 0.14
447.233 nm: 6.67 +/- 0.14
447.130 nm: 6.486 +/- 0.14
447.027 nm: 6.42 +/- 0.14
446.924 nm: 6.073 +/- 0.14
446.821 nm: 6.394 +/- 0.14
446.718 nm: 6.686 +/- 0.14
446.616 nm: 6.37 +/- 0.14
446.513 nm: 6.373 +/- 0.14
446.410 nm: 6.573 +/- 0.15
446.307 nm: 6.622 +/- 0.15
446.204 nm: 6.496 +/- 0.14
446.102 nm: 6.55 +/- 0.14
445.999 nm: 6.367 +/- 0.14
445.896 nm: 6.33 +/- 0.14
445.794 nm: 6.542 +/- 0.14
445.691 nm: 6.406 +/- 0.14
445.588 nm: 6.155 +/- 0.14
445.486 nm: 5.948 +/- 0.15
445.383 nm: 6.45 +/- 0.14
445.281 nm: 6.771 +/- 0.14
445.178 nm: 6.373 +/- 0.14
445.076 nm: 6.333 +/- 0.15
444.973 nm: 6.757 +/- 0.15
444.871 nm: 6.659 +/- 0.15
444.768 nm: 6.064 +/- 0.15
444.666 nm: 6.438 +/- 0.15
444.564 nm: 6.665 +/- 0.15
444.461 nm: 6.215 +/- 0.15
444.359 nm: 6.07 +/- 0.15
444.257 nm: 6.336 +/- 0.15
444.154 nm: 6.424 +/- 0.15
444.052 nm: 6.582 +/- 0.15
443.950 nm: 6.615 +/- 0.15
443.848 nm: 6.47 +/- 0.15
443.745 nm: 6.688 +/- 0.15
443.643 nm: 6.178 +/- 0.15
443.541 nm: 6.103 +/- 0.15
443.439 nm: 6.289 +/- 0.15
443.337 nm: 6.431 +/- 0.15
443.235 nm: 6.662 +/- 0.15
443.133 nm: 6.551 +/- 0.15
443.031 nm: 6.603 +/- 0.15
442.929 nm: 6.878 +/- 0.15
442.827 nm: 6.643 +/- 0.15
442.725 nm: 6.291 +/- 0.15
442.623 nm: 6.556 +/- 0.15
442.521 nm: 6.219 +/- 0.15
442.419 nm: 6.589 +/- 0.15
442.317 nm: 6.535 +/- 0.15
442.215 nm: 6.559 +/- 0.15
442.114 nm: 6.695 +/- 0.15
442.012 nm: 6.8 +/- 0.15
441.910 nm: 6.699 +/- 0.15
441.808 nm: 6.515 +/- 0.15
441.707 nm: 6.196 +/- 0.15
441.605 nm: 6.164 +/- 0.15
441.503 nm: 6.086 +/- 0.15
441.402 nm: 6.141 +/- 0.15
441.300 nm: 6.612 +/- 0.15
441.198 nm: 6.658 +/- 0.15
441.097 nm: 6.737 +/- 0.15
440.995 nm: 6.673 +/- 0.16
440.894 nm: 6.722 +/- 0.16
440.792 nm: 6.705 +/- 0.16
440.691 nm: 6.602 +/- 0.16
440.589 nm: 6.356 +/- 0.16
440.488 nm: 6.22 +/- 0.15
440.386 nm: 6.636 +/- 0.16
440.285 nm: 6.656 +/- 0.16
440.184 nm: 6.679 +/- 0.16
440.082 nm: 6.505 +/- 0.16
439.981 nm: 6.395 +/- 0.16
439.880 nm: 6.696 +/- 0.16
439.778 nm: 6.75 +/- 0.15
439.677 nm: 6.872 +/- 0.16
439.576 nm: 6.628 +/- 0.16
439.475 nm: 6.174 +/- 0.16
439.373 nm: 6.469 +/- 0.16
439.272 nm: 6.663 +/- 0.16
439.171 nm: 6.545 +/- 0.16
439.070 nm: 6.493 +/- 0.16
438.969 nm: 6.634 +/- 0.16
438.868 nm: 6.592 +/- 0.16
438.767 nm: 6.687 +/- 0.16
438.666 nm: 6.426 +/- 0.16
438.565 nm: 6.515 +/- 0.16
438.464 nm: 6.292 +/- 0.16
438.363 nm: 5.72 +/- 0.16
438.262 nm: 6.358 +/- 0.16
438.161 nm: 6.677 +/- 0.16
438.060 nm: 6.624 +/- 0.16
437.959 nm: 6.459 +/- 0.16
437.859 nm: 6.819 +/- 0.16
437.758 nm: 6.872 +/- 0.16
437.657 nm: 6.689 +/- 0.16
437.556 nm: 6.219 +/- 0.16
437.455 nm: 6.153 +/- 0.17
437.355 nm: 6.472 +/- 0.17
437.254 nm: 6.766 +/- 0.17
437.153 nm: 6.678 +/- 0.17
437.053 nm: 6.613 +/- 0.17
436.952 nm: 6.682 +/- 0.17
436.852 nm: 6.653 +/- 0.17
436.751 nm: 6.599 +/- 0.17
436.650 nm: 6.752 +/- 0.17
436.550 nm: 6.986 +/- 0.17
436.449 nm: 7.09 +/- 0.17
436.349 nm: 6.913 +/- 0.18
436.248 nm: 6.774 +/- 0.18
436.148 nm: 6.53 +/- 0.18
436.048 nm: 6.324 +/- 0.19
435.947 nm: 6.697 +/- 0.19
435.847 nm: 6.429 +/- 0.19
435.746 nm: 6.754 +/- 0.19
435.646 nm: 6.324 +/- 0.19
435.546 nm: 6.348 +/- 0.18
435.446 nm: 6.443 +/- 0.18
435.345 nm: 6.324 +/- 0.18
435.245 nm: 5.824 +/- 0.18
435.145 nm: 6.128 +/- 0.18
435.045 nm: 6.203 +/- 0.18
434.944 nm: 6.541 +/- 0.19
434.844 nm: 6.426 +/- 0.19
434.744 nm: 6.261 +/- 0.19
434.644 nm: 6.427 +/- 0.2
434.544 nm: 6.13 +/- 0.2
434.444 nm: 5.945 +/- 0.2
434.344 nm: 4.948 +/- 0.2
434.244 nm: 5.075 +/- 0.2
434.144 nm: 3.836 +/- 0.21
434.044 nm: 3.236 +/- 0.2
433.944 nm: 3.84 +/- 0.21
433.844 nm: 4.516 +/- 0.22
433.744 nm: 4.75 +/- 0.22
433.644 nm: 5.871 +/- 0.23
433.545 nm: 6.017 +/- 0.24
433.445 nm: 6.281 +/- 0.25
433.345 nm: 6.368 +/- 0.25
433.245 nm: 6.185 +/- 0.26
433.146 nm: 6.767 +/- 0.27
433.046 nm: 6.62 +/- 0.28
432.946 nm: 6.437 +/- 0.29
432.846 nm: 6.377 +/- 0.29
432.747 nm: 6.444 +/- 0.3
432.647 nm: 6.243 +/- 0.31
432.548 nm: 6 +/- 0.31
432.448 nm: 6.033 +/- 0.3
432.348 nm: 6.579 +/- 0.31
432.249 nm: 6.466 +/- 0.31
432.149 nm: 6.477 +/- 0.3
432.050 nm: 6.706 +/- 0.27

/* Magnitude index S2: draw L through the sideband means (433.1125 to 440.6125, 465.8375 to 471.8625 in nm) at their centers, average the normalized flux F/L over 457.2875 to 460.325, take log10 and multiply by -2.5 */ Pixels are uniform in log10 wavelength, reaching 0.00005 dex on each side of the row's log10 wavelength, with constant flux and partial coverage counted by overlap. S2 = -0.014 mag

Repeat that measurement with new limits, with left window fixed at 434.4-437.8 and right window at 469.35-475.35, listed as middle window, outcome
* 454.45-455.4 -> 0.02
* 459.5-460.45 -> -0.01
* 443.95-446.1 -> 0.01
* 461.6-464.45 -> -0.01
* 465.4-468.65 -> -0.02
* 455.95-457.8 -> -0.02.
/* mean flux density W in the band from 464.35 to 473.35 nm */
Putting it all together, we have 6.45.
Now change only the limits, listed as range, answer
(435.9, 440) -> 6.58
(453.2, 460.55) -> 6.47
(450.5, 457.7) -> 6.49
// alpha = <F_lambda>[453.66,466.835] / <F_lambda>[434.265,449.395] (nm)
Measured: 1.0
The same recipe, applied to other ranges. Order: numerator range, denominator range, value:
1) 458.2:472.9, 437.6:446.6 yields 1.00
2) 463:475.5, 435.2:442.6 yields 0.99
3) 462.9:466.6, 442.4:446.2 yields 1.01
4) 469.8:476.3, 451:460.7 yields 0.99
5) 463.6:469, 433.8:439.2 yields 1.04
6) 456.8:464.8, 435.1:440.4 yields 0.99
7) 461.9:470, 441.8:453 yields 1.00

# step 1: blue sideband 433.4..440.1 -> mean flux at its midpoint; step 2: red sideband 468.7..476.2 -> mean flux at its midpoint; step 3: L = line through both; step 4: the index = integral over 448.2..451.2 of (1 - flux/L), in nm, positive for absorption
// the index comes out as -0.084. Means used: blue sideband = 6.26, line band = 6.49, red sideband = 6.39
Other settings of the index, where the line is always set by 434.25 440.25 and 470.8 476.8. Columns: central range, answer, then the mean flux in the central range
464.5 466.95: -0.03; 6.48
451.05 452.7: -0.03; 6.54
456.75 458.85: -0.03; 6.51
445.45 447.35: 0.01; 6.43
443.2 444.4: 0.01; 6.4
